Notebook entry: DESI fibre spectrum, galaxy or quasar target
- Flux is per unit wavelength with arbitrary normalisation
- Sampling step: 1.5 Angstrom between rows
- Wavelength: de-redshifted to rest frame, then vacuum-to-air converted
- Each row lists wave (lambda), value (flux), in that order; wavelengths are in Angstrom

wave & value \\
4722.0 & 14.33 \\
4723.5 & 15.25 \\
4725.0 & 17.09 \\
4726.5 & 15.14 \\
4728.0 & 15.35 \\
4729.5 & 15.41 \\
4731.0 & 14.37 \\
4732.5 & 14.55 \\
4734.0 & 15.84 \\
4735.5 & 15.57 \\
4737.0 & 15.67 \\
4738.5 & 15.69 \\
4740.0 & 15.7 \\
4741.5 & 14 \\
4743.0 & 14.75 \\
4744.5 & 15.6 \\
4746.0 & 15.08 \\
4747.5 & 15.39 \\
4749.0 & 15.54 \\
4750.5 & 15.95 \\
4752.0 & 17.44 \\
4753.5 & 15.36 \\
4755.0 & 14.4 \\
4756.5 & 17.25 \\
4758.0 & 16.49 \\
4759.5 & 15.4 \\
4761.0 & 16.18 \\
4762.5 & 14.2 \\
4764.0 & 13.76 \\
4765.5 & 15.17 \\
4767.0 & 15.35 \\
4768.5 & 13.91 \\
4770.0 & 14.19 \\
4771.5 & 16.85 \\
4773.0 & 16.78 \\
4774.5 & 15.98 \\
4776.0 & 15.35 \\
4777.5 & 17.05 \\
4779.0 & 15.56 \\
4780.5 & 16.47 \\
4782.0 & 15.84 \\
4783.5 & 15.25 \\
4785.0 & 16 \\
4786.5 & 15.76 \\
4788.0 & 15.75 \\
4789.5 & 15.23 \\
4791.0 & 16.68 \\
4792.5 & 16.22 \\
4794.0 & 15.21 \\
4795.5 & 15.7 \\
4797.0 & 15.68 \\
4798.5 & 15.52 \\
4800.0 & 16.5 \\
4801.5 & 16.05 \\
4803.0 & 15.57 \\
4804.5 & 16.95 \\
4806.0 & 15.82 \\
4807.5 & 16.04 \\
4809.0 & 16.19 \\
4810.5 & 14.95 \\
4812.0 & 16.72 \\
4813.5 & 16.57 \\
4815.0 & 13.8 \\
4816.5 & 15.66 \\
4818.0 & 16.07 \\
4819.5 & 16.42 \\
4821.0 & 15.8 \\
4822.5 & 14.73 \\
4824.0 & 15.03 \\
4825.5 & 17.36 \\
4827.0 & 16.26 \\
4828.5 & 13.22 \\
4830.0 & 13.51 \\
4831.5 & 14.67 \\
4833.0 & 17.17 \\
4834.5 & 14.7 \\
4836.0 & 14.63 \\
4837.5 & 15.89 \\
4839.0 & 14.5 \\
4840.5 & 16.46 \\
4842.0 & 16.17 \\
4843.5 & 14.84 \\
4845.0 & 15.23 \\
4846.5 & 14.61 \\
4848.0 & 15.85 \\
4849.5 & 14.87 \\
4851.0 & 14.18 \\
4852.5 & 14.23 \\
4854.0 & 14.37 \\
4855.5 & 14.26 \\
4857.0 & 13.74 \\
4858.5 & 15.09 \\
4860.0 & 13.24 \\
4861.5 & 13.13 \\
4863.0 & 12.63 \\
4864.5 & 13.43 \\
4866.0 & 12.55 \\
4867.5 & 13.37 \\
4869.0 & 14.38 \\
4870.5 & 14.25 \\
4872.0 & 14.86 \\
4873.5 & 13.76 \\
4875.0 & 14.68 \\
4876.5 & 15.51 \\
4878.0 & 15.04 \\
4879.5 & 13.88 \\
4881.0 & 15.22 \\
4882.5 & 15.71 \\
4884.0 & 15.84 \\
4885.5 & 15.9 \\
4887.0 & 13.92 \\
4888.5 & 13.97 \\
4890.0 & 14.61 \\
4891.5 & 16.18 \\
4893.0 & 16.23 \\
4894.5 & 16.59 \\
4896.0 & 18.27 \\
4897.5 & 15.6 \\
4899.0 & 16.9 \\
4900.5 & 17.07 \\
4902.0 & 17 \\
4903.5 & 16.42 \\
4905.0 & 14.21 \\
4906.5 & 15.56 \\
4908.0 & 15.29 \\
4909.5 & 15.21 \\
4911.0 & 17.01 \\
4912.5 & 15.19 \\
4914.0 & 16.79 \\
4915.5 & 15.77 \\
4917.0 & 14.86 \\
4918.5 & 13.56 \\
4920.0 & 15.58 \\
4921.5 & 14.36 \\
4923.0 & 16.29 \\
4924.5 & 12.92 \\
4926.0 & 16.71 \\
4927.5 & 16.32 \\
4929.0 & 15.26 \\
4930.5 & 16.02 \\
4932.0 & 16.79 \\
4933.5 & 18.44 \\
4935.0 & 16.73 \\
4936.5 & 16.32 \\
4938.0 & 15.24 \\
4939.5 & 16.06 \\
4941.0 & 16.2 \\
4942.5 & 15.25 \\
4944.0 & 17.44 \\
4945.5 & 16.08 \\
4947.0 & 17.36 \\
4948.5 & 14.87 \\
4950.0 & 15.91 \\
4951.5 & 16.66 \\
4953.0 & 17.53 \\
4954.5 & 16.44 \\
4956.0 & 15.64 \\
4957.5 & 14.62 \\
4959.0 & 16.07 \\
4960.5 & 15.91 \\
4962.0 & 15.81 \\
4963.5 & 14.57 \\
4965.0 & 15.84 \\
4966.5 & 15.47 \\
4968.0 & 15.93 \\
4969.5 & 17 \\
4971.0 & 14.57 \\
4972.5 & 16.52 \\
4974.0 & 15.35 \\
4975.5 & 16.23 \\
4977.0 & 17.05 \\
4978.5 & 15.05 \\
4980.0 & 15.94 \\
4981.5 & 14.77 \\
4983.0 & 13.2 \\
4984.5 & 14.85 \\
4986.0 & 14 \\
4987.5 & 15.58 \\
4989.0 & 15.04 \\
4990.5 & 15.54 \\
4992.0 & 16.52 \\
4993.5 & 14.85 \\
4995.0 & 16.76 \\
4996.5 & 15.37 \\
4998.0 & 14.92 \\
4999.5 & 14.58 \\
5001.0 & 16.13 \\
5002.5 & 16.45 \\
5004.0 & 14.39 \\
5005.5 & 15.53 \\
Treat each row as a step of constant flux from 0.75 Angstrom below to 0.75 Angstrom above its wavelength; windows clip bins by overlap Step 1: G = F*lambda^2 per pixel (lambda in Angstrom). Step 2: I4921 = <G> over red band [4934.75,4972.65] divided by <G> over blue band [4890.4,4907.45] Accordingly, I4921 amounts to 1.0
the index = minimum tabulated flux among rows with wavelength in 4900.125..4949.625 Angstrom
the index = 12.92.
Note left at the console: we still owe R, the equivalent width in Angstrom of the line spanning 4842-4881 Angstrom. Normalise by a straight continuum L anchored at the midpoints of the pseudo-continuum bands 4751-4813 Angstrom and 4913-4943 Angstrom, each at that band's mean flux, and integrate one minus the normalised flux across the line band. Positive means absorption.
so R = 3.7 Angstrom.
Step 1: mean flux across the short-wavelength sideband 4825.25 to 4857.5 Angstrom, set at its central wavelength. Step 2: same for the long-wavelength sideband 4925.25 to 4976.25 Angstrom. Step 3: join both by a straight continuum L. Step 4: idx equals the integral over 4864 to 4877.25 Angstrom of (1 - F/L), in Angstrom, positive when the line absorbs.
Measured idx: 1.04 Angstrom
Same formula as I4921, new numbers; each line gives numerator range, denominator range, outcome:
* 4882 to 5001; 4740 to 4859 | 1.08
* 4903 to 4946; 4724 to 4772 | 1.10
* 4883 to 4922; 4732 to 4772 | 1.09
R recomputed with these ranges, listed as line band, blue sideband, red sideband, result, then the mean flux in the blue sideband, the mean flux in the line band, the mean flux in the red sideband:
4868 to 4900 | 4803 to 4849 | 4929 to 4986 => 0.8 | 15.5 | 15.3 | 15.9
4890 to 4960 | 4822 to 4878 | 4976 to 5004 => -4.6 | 14.6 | 16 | 15.3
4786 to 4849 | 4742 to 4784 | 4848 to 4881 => -3.4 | 15.6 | 15.6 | 14.1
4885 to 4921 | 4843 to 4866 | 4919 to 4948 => -1.0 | 14.2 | 15.7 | 16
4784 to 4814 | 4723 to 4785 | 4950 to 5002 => -0.8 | 15.5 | 15.9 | 15.6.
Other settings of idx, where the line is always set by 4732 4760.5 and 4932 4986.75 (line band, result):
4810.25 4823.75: 0.03 Angstrom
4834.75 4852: 0.59 Angstrom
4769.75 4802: -0.59 Angstrom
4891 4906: -0.62 Angstrom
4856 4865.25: 1.28 Angstrom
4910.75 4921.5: 0.29 Angstrom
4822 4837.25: 0.52 Angstrom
